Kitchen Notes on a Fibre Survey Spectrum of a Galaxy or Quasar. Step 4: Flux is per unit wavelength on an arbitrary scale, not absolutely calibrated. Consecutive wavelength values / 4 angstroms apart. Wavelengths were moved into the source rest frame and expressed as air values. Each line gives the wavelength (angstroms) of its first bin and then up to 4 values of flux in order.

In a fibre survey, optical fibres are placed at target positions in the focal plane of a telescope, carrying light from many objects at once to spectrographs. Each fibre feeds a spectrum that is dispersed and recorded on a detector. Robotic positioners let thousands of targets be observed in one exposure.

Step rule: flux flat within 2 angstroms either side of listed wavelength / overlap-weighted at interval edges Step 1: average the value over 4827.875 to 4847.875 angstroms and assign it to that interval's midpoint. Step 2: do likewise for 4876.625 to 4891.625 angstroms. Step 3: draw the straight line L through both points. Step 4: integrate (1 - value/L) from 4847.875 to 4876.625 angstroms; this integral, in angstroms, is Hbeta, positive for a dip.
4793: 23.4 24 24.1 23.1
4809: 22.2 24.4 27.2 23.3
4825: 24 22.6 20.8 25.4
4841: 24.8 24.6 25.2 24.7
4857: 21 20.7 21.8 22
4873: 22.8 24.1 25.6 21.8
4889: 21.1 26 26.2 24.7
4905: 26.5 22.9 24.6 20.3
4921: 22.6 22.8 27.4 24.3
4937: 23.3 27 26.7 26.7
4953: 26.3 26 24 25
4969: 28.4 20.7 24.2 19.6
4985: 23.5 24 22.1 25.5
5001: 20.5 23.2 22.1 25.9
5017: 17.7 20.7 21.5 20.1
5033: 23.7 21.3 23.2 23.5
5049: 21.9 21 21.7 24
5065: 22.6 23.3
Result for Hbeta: 1.0 angstroms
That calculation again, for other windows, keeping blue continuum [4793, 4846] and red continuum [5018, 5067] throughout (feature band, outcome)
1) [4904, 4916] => -0.54 angstroms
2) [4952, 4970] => -2.46 angstroms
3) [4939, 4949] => -1.75 angstroms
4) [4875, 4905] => -1.42 angstroms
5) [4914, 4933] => -0.38 angstroms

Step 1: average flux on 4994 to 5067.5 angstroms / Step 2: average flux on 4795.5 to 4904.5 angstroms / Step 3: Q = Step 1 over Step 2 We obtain 0.94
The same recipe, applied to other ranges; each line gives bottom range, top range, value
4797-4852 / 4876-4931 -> 1.00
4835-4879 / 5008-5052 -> 0.94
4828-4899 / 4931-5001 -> 1.04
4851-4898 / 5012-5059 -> 0.94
